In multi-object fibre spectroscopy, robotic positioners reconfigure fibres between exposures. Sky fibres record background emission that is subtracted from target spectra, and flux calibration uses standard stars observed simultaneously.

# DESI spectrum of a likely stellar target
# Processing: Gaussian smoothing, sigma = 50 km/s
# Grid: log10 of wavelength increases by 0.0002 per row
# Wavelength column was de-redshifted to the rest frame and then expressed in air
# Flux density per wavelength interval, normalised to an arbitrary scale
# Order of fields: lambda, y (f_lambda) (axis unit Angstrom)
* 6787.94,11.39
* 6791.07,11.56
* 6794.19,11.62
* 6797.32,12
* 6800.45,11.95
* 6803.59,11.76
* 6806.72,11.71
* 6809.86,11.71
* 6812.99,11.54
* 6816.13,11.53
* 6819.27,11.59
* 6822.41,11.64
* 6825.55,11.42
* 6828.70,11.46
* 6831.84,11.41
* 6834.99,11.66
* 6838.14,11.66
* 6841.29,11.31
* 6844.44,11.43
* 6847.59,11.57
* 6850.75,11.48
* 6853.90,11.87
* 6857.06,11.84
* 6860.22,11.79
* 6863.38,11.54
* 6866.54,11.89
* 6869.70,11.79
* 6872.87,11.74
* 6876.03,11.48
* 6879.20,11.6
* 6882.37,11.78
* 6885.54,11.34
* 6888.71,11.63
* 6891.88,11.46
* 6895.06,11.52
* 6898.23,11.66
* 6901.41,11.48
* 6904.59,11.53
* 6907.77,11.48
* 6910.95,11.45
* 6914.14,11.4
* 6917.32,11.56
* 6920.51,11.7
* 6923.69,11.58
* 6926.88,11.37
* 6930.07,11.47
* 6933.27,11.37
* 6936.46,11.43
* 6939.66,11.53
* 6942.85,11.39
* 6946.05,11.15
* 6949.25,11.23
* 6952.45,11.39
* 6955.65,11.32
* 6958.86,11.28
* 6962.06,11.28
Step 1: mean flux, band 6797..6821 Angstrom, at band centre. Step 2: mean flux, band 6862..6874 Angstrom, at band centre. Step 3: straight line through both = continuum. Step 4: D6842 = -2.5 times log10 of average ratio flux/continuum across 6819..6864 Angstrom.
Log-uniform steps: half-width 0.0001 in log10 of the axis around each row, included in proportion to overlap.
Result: 0.01 mag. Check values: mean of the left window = 11.7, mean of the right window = 11.7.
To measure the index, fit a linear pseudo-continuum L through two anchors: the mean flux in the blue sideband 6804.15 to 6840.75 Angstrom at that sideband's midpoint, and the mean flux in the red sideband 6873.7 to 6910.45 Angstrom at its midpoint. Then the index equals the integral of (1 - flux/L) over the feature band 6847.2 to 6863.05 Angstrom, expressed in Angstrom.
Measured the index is -0.2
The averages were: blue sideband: 11.6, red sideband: 11.5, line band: 11.7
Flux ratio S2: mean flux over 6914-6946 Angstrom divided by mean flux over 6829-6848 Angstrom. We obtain 1.00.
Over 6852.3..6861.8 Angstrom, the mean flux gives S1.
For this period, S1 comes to 11.8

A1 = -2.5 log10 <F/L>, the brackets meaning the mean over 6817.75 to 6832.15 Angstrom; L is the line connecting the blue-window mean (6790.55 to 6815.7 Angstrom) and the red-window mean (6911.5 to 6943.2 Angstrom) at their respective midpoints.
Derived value 0.02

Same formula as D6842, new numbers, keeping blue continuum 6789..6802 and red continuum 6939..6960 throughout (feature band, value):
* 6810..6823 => 0.011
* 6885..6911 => -0.004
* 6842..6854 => 0.008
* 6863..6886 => -0.012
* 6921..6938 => -0.008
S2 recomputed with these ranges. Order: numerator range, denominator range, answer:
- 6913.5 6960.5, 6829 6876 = 0.98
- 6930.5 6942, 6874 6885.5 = 0.99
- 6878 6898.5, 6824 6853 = 1.01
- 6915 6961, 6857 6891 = 0.98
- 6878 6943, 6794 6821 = 0.98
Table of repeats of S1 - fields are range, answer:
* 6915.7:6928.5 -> 11.6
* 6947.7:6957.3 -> 11.3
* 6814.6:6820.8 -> 11.6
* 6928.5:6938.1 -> 11.4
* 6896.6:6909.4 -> 11.5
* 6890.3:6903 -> 11.5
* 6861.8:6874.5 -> 11.7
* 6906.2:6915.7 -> 11.4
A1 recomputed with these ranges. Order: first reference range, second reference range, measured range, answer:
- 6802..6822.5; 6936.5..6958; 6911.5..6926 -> -0.01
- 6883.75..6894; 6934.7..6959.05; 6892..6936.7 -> -0.01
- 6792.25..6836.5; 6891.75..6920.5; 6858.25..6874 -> -0.02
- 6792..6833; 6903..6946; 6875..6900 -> 0.00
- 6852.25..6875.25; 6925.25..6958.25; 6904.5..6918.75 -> 0.00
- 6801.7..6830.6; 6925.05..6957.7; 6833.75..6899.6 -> -0.01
